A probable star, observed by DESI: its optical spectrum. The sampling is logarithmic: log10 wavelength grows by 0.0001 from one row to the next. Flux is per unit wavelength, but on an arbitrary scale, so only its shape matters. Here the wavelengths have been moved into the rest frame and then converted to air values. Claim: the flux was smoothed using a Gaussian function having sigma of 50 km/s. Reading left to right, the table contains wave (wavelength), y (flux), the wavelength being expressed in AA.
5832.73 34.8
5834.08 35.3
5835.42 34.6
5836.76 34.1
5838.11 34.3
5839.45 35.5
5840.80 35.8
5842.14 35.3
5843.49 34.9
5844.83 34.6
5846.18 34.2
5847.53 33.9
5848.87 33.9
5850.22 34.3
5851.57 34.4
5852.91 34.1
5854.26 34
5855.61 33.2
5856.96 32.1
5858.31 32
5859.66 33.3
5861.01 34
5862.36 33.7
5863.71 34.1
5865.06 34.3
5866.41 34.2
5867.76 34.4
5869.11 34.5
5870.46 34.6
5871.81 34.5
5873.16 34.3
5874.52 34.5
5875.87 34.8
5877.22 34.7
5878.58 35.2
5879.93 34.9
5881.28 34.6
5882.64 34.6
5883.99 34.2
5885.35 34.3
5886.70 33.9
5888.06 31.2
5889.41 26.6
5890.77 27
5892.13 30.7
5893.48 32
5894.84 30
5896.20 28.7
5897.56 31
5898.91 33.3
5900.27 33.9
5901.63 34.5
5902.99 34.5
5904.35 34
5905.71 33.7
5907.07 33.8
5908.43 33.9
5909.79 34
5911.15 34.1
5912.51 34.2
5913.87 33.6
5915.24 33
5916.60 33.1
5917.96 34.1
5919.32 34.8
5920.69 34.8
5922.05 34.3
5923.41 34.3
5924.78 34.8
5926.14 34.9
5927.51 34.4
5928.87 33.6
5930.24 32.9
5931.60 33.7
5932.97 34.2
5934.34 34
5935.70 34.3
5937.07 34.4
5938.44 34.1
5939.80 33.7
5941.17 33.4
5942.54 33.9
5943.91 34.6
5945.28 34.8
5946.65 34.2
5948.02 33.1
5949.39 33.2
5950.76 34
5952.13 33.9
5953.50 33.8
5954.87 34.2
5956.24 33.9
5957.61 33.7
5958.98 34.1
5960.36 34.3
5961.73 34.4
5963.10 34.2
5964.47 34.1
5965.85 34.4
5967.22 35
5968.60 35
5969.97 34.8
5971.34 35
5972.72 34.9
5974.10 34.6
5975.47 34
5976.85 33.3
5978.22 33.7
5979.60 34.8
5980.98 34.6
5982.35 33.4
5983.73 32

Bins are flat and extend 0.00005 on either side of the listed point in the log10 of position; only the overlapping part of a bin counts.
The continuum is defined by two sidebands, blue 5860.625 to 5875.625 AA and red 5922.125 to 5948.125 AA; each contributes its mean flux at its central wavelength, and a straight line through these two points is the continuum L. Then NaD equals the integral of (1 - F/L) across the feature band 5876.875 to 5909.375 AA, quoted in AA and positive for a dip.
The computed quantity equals 1.4 AA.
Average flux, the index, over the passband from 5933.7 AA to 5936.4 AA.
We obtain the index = 34.2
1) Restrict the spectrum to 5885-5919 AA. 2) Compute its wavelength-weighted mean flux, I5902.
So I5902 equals 32.5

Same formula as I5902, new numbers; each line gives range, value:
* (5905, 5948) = 34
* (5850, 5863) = 33.5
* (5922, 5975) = 34.2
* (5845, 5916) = 33.4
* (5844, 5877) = 34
